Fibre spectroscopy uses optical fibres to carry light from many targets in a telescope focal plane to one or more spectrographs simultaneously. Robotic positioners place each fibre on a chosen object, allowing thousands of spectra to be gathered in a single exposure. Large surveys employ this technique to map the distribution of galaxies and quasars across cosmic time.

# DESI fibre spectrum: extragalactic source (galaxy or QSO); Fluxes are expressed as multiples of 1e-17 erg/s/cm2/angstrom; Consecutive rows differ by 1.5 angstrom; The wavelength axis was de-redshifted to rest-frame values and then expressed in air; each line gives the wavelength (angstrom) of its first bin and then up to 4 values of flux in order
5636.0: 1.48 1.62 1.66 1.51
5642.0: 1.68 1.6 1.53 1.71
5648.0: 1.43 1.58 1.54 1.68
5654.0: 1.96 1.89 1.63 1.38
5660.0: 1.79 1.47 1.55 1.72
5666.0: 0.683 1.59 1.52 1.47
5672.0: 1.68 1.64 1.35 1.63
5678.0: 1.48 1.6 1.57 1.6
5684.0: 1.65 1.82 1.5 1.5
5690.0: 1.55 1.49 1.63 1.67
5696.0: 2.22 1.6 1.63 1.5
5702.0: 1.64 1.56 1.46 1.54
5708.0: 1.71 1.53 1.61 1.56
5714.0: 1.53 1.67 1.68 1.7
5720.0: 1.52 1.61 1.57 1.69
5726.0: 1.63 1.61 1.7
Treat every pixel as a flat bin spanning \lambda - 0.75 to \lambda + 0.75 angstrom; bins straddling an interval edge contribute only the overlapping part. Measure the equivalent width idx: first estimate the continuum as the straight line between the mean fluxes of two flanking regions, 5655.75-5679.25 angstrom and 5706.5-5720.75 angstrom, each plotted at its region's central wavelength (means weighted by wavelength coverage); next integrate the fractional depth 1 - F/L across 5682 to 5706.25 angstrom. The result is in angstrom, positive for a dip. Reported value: -0.9 angstrom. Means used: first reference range 1.52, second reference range 1.61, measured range 1.62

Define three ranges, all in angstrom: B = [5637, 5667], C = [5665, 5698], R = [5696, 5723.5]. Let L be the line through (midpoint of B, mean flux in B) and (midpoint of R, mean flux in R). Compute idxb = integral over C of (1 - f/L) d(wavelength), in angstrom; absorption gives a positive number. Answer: 0.6 angstrom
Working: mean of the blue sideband 1.58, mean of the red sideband 1.61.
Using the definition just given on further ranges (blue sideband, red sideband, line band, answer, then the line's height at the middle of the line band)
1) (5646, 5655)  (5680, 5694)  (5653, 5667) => 0.6 angstrom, 1.64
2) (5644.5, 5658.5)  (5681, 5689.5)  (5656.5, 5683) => 1.8 angstrom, 1.63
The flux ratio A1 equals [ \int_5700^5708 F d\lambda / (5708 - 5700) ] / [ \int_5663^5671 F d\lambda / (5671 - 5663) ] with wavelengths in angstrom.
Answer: 1.1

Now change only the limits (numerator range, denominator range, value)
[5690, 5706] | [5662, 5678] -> 1.10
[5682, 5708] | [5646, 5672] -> 1.04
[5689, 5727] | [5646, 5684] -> 1.03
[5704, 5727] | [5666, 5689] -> 1.04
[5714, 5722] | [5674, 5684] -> 1.05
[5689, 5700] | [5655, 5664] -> 1.04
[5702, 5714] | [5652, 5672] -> 1.00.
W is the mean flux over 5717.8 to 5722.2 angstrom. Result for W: 1.61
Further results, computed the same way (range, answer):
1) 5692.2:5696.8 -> 1.83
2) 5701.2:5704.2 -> 1.6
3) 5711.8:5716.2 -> 1.59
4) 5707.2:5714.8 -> 1.59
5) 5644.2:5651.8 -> 1.56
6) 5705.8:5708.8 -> 1.62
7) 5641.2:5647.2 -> 1.63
